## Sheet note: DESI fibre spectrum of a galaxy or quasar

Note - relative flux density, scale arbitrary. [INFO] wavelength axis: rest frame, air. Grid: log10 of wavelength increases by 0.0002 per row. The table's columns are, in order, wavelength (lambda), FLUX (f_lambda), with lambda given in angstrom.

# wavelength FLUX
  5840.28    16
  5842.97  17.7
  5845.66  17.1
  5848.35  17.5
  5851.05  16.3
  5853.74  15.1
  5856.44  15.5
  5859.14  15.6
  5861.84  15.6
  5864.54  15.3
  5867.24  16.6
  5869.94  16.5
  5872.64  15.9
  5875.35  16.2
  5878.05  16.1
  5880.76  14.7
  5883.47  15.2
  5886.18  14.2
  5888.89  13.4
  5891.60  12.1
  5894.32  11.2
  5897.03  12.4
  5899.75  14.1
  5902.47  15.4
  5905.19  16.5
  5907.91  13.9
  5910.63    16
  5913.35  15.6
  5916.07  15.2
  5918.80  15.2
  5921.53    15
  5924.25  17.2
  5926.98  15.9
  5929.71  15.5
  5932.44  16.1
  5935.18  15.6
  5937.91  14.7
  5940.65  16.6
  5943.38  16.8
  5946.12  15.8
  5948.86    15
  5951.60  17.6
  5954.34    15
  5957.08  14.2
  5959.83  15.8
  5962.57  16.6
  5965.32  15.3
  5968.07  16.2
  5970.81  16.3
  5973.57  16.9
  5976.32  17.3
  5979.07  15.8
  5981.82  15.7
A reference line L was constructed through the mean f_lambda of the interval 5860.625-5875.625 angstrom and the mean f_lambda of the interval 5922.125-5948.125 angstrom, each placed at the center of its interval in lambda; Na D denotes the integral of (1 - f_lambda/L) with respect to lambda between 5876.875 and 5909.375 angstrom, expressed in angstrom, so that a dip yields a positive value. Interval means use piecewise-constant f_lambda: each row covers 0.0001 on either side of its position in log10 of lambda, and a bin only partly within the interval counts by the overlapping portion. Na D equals 3.9 angstrom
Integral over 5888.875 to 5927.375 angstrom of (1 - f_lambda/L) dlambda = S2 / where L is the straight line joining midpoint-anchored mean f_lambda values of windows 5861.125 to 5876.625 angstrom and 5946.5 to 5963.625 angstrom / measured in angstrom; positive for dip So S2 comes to 3.0 angstrom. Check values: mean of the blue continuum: 16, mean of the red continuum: 15.7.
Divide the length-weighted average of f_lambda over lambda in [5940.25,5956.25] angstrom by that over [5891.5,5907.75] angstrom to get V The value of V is 1.17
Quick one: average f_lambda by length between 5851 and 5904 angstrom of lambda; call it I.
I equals 14.8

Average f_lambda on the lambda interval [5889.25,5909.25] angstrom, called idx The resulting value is 13.6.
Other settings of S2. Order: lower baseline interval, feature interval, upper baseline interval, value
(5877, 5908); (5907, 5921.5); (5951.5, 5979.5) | -0.5 angstrom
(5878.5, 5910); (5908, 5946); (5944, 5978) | -1.9 angstrom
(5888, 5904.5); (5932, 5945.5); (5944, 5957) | -0.7 angstrom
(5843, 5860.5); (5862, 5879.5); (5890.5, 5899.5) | -1.9 angstrom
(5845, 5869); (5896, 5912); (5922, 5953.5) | 1.3 angstrom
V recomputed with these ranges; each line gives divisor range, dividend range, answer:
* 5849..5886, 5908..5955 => 1.00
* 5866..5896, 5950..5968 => 1.07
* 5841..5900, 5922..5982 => 1.05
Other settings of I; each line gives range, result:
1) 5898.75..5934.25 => 15.5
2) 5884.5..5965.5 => 15.1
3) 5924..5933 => 16.1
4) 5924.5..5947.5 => 15.9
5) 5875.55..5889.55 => 14.9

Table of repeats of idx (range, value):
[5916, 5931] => 15.7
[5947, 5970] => 15.7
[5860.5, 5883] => 15.8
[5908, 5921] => 15.3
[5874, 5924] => 14.6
